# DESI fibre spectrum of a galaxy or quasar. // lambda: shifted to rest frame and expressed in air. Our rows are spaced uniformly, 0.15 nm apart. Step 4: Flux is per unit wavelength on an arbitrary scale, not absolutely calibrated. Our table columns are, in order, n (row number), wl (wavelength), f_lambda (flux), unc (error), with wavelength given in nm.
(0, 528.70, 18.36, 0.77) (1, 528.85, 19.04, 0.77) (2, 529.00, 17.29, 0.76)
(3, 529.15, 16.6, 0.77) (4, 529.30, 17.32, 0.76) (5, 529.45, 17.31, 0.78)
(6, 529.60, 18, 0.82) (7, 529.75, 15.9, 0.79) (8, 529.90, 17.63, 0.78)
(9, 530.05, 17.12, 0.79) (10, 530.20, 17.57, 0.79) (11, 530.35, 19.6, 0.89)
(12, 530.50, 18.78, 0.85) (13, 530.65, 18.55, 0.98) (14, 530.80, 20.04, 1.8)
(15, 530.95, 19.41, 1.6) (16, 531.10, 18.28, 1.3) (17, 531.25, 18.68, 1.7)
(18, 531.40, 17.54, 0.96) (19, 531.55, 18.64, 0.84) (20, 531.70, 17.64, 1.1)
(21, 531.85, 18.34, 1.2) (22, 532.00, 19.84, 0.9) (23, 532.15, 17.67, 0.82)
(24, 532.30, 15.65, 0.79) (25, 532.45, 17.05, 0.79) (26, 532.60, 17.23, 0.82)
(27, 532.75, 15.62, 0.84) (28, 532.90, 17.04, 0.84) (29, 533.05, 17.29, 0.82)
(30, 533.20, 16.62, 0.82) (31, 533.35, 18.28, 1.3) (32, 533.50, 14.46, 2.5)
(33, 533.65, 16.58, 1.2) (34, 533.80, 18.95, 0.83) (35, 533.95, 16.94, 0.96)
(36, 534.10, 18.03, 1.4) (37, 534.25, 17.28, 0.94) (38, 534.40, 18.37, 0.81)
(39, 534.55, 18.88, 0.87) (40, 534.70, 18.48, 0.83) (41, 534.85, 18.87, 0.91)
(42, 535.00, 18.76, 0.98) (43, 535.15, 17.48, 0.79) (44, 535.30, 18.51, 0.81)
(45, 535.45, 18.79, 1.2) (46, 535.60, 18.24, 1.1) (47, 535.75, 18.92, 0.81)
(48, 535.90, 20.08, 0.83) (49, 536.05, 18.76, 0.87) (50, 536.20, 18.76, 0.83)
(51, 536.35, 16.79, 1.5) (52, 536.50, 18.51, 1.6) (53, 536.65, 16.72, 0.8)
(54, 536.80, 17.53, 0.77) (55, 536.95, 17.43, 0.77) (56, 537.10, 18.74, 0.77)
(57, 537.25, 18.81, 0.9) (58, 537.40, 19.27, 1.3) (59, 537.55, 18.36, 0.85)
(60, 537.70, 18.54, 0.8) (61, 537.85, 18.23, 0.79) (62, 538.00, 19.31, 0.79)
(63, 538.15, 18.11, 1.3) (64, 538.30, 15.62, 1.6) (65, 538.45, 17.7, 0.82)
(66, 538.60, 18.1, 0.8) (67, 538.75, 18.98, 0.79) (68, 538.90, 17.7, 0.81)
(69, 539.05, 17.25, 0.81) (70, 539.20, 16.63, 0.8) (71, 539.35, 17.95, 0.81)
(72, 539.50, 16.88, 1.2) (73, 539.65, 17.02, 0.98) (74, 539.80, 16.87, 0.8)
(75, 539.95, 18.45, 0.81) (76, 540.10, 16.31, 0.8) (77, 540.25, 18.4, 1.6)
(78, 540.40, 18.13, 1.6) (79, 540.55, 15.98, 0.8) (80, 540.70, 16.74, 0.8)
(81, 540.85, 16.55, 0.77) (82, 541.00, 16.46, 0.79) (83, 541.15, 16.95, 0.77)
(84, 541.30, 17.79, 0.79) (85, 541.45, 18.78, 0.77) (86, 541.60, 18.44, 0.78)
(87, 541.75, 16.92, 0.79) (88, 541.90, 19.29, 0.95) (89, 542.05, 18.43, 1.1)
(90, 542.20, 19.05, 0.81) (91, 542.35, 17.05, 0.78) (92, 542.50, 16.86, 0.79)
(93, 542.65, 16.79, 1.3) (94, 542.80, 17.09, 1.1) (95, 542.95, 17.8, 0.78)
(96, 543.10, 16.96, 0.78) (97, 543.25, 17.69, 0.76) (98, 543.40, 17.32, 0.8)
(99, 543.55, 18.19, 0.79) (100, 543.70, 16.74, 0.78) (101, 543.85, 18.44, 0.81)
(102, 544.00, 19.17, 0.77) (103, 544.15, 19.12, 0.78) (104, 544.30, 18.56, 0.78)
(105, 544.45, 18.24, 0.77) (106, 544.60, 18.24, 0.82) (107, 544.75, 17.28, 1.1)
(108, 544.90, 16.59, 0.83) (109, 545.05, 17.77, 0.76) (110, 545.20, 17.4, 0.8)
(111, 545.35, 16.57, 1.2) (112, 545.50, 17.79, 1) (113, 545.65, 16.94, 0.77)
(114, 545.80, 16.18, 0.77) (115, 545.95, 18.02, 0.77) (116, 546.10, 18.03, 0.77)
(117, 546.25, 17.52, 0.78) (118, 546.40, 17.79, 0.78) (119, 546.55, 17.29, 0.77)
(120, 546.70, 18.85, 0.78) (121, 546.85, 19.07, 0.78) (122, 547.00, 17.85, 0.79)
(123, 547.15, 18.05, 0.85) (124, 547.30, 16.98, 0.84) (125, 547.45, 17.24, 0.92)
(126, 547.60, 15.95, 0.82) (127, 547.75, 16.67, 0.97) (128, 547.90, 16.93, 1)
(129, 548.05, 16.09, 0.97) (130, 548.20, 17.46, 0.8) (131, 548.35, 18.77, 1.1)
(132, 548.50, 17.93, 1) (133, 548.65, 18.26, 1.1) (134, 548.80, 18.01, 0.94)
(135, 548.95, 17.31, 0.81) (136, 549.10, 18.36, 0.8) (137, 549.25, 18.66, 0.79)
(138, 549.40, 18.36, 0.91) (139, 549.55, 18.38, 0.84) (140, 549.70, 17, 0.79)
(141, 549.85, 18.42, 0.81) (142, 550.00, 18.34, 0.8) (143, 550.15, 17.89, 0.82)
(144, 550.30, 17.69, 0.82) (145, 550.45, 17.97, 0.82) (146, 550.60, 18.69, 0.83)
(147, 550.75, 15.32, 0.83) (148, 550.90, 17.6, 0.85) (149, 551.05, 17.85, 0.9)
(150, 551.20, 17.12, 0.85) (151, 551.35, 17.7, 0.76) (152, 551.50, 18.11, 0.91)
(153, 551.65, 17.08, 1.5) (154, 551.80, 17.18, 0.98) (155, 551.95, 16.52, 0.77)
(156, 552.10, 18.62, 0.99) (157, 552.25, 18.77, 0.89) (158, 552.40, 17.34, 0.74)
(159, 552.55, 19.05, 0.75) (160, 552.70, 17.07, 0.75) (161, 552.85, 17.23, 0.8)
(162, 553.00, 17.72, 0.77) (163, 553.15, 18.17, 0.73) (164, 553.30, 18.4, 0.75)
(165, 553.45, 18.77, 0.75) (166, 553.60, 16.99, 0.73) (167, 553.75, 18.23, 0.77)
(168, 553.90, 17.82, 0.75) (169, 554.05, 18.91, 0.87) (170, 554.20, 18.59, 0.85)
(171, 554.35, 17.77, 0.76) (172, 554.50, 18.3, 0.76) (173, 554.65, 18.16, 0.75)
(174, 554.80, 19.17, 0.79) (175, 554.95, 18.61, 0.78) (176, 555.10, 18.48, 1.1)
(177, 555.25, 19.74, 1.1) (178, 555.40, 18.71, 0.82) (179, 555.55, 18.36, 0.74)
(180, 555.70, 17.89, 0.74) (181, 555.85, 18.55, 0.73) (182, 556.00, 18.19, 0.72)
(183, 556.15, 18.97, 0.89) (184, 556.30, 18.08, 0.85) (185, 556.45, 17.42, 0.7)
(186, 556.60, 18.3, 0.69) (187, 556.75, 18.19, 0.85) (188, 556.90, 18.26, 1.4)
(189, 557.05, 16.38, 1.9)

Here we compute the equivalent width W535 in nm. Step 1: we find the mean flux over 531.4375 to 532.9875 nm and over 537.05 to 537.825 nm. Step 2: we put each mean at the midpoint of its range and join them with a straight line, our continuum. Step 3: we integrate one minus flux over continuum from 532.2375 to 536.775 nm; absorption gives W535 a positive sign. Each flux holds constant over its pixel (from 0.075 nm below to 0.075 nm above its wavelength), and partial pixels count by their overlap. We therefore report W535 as 0.07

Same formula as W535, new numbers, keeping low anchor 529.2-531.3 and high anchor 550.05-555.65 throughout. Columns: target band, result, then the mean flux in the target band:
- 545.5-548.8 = 0.09 nm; 17.5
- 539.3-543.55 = 0.14 nm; 17.5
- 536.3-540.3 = 0.07 nm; 17.8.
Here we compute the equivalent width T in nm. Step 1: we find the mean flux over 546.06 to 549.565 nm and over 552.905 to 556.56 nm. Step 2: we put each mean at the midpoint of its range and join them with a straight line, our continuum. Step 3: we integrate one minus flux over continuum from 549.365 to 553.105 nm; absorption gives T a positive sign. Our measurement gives 0.06 nm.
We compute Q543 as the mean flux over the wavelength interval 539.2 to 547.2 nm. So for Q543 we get 17.6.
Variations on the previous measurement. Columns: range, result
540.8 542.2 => 17.8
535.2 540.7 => 17.9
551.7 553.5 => 17.9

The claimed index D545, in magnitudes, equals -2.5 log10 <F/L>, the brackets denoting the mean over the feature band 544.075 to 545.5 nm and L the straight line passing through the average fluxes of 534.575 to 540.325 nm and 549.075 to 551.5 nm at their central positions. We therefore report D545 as 0.01 mag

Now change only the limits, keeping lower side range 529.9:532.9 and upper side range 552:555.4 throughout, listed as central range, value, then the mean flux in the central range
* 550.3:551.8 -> 0.05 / 17.5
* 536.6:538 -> -0.01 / 18.3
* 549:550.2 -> 0.00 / 18.2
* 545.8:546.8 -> 0.02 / 17.8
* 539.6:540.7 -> 0.05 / 17.3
